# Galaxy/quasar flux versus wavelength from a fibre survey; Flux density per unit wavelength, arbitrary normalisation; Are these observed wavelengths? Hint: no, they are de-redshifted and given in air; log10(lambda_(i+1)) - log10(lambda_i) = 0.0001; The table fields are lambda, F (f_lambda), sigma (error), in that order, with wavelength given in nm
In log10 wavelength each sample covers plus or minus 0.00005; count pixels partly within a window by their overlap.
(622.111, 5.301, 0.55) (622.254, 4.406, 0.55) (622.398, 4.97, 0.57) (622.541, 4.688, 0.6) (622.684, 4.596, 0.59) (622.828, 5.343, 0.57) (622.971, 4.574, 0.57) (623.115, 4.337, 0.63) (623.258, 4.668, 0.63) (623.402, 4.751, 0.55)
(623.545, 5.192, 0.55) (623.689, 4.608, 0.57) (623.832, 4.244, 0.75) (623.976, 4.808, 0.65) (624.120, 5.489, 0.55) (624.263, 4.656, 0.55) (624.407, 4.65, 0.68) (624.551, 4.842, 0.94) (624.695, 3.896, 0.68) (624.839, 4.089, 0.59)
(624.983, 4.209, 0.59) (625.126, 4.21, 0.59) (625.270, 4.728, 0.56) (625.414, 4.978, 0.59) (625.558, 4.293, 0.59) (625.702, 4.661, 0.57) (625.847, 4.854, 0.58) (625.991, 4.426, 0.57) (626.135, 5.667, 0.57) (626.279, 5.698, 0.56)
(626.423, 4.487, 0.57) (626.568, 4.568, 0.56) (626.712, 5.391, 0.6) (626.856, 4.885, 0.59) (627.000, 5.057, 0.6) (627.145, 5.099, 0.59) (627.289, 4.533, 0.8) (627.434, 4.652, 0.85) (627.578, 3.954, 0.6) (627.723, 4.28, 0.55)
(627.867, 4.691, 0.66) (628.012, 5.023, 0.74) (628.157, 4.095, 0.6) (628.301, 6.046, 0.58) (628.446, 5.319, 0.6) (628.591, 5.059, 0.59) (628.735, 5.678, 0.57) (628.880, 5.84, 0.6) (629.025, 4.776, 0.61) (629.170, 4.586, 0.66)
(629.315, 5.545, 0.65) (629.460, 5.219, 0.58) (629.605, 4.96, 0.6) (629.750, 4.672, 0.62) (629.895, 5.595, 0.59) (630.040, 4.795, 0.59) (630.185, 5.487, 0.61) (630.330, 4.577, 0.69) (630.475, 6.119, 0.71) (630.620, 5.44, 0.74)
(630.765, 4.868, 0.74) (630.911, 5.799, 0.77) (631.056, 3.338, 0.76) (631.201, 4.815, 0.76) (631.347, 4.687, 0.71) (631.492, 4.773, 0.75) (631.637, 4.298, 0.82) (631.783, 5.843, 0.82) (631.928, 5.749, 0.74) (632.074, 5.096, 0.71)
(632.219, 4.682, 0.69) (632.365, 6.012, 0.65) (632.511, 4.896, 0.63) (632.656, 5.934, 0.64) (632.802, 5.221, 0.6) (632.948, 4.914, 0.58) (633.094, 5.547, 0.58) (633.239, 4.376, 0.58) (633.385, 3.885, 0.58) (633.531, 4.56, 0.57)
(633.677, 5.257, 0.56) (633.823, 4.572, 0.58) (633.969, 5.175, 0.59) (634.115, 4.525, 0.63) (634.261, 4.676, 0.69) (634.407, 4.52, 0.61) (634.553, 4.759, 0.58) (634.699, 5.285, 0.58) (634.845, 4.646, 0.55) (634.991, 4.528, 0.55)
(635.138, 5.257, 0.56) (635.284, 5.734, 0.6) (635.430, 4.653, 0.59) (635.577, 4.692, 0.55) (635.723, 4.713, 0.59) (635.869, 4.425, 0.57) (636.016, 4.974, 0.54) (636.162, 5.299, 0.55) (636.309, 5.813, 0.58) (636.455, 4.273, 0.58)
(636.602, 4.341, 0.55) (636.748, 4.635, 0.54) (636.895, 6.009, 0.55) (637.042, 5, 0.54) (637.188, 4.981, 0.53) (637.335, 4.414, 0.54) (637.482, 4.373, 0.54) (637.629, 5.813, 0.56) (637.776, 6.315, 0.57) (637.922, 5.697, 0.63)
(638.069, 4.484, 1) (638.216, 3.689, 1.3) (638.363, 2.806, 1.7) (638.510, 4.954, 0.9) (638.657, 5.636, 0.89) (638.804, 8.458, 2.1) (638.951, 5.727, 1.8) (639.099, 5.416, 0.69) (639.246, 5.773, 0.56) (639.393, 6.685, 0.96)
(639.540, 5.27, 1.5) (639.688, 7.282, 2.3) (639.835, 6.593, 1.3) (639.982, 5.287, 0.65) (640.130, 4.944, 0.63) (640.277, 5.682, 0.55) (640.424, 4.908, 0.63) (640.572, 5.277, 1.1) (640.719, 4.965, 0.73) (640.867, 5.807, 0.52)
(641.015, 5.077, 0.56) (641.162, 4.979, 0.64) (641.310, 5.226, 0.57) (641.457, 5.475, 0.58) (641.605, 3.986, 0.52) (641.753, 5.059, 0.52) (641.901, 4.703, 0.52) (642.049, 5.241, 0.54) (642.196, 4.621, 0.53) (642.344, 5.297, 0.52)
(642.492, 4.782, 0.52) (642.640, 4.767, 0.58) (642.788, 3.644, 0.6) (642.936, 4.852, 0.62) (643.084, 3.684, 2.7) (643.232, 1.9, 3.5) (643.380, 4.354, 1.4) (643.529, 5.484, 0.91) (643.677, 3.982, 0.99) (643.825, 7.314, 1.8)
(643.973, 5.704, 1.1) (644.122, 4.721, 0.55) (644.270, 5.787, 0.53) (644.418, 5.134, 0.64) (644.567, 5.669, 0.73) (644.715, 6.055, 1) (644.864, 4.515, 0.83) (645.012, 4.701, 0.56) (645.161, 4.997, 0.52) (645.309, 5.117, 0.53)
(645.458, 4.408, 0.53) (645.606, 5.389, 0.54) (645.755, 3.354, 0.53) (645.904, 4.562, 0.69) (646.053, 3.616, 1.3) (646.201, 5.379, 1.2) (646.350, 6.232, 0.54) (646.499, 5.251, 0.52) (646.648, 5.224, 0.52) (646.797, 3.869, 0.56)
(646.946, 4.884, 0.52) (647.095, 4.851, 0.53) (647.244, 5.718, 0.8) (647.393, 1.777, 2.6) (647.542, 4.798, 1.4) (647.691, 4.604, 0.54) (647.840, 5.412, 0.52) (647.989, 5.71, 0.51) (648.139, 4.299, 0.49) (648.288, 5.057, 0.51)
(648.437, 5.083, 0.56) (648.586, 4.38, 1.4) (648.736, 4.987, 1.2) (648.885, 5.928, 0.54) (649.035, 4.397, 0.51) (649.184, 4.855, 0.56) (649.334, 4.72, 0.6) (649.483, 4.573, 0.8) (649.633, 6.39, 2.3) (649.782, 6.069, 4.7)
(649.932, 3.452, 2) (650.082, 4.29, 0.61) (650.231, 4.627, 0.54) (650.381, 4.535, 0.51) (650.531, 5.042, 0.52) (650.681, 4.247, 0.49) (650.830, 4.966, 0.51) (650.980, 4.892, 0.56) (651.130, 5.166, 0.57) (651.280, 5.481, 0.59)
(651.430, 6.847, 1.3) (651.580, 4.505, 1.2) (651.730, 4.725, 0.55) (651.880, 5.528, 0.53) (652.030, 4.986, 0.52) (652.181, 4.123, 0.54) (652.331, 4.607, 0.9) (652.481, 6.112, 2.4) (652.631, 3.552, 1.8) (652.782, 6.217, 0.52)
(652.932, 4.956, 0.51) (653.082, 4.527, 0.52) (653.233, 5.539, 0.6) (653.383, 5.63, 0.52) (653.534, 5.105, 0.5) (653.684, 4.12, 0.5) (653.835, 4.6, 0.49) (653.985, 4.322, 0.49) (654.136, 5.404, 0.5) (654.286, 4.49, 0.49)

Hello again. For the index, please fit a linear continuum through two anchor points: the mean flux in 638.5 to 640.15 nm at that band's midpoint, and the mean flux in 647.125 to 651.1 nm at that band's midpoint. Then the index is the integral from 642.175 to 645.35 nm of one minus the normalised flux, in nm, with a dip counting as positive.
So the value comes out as 0.36 nm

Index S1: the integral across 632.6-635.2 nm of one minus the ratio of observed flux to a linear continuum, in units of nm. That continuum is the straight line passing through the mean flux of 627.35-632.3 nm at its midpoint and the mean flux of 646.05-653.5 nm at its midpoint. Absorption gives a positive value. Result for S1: 0.07 nm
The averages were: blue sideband 5.01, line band 4.86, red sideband 4.95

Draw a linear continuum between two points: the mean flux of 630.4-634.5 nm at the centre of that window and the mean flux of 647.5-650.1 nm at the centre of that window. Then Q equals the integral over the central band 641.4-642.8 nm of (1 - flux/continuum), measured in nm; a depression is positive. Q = 0.048 nm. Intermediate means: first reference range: 4.98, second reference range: 4.96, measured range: 4.8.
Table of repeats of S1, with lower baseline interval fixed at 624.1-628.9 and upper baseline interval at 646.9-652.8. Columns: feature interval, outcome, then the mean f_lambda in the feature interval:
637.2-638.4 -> 0.02 nm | 4.77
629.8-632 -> -0.11 nm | 5.08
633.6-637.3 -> -0.05 nm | 4.9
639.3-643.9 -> -0.19 nm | 5.07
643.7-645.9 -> -0.13 nm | 5.16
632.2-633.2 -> -0.10 nm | 5.32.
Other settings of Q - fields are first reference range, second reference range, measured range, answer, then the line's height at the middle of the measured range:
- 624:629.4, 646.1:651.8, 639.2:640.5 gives -0.25 nm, 4.89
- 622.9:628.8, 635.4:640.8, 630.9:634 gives 0.05 nm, 5.03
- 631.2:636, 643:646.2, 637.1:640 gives -0.37 nm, 4.87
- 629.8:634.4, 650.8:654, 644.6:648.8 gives 0.19 nm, 5.03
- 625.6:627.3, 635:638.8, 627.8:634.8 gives -0.10 nm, 4.96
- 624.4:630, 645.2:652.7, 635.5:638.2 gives -0.07 nm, 4.85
